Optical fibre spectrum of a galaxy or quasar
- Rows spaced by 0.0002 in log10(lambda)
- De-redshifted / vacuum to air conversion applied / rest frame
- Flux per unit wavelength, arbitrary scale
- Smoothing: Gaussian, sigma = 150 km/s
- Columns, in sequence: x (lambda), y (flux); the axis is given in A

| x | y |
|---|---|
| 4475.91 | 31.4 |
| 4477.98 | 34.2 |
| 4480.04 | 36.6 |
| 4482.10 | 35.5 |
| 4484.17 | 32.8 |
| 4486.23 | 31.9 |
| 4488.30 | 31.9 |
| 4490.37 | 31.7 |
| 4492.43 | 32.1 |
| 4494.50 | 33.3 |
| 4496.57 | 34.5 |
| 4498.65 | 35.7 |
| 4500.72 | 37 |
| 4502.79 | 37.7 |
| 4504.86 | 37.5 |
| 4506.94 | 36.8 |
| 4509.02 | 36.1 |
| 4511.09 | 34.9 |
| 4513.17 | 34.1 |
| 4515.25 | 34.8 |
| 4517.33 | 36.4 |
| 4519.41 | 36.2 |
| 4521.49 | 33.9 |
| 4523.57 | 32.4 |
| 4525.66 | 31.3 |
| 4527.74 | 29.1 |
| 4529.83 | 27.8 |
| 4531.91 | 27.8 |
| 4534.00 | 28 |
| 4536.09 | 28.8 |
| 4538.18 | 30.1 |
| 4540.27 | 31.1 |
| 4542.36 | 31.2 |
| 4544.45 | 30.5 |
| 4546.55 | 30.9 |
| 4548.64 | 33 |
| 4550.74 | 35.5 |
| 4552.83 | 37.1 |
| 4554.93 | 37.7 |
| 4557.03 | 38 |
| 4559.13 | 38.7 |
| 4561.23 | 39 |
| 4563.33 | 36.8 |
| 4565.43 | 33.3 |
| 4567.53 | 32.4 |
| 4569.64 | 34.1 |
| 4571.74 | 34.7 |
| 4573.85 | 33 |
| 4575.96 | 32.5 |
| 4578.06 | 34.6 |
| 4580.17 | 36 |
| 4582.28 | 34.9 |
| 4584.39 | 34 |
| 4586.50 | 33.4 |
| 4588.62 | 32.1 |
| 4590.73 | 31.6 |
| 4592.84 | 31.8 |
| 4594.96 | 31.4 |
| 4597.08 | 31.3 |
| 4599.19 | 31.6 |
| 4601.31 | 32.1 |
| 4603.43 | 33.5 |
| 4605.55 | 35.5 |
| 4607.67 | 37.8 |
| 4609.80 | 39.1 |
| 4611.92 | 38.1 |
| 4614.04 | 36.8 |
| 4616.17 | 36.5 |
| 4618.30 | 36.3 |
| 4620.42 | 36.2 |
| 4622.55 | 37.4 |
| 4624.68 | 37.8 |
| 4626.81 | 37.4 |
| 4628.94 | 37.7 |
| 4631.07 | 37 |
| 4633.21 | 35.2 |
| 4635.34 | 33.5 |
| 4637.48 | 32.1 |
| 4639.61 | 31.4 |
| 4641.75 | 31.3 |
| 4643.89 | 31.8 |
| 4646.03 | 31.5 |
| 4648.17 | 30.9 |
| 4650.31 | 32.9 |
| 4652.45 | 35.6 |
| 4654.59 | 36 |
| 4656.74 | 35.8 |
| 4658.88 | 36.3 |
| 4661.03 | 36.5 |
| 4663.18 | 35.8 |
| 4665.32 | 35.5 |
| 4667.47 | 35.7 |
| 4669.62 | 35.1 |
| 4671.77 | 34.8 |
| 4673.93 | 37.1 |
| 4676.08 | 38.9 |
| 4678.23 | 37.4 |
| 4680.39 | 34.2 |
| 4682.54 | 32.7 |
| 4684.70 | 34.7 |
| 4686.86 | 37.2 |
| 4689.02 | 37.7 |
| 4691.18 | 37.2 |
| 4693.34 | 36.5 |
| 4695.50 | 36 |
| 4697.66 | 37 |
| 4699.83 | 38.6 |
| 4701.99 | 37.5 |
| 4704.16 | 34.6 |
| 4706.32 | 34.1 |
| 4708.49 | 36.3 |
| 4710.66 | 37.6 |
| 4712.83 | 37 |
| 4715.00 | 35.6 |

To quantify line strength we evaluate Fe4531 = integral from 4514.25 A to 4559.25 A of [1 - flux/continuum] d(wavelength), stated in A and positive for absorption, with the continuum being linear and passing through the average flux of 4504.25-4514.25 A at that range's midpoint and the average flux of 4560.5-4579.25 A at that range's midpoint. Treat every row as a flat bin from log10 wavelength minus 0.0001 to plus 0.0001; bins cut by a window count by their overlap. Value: 3.3 A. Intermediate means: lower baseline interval 35.8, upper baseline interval 34.4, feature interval 32.6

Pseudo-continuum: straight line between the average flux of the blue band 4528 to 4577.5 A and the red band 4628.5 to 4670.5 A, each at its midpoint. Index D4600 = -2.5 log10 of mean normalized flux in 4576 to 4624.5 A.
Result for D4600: -0.03 mag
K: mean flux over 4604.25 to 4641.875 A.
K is 36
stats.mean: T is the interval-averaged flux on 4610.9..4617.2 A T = 37.1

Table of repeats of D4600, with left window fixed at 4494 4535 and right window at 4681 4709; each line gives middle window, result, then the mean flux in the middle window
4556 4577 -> -0.025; 35.2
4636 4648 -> 0.124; 31.6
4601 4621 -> -0.040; 36.3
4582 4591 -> 0.049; 33.2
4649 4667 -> 0.004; 35.5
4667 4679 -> -0.020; 36.5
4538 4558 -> 0.018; 33.6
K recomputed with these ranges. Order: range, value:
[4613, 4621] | 36.5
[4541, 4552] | 32.3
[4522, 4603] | 32.9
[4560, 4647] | 34.5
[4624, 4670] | 34.6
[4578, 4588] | 34.4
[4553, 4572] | 36.2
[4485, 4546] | 32.9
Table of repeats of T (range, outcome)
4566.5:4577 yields 33.3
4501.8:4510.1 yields 37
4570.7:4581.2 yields 34.2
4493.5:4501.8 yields 35.1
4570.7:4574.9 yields 33.8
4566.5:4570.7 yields 33.2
